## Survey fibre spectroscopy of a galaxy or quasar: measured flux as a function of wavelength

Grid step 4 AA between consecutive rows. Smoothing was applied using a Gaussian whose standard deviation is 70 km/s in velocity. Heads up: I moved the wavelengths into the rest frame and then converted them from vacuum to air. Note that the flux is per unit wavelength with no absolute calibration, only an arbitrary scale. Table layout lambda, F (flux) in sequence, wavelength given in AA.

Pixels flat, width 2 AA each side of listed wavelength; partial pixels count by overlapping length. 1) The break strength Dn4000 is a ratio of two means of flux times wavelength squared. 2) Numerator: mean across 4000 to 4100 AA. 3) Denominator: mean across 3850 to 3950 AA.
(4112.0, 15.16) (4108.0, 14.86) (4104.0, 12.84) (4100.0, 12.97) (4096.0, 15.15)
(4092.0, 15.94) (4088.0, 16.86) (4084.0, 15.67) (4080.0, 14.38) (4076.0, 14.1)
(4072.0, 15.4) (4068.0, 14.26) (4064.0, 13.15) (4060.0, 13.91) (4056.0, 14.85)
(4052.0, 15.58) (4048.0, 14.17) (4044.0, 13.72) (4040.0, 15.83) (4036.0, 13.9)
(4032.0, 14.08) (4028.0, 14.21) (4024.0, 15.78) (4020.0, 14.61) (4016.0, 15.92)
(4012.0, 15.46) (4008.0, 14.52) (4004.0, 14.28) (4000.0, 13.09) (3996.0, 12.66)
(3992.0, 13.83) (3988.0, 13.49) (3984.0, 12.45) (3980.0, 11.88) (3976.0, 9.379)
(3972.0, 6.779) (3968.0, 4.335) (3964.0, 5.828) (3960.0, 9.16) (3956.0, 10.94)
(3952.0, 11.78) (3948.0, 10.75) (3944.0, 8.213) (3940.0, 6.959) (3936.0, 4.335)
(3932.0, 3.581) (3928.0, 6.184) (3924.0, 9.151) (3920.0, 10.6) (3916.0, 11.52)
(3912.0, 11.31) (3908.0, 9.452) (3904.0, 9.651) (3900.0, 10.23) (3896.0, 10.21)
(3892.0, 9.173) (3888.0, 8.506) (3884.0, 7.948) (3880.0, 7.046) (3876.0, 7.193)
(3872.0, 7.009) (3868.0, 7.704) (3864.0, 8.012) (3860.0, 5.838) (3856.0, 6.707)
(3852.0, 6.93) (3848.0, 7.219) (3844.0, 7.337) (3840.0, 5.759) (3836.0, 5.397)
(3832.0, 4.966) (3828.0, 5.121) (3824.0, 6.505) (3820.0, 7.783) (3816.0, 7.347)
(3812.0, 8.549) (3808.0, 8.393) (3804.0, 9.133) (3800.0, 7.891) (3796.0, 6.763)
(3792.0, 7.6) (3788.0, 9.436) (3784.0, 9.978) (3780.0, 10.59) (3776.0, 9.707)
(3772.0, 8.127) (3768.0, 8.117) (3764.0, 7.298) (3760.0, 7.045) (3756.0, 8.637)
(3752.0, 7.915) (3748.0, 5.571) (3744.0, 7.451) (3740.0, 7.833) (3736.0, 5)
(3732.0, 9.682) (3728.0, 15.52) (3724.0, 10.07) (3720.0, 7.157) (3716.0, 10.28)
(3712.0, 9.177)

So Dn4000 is 1.95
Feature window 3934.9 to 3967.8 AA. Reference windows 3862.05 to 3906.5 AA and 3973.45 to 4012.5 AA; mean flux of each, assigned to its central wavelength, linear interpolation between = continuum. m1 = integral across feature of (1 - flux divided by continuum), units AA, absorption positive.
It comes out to 8.29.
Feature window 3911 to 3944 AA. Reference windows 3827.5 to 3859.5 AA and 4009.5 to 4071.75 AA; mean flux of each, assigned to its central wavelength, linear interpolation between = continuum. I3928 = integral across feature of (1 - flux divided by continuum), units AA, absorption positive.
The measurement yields 6.18 AA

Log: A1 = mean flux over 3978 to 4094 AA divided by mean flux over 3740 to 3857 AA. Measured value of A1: 1.90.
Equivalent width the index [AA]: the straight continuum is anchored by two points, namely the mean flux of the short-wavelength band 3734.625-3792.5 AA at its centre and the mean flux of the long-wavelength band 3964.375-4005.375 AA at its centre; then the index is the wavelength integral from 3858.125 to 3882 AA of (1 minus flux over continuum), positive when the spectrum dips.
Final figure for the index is 5.85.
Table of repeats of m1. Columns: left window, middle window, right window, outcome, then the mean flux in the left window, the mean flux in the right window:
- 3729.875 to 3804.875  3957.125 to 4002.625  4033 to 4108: 8.5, 8.09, 14.6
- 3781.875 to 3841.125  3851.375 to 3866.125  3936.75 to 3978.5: 1.6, 7.41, 8.33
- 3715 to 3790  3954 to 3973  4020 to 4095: 8.0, 8.69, 14.8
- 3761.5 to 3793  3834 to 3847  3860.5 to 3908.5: 3.5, 8.87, 8.4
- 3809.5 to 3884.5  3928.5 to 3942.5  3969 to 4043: 7.0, 6.85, 13.3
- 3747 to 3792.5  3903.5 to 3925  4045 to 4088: 2.0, 8.42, 14.6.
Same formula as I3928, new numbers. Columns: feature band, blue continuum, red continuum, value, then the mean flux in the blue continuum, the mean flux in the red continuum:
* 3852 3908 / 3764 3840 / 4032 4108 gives 9.7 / 7.79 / 14.6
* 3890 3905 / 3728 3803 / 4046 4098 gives 1.7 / 8.25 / 14.9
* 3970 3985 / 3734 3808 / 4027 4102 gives 3.2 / 8.02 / 14.6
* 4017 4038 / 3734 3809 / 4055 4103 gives -1.6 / 8.02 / 14.7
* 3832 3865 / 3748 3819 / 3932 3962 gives 7.4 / 8.3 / 8.52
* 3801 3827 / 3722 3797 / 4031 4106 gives 4.8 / 8.57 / 14.6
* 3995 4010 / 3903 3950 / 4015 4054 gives -0.9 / 8.45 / 14.8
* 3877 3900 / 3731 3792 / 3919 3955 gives -1.9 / 8.12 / 7.96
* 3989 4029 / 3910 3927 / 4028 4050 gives -3.2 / 10.4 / 14.3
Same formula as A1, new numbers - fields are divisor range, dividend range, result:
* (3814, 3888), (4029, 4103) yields 2.15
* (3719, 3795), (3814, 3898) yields 0.83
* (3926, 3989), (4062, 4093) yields 1.77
